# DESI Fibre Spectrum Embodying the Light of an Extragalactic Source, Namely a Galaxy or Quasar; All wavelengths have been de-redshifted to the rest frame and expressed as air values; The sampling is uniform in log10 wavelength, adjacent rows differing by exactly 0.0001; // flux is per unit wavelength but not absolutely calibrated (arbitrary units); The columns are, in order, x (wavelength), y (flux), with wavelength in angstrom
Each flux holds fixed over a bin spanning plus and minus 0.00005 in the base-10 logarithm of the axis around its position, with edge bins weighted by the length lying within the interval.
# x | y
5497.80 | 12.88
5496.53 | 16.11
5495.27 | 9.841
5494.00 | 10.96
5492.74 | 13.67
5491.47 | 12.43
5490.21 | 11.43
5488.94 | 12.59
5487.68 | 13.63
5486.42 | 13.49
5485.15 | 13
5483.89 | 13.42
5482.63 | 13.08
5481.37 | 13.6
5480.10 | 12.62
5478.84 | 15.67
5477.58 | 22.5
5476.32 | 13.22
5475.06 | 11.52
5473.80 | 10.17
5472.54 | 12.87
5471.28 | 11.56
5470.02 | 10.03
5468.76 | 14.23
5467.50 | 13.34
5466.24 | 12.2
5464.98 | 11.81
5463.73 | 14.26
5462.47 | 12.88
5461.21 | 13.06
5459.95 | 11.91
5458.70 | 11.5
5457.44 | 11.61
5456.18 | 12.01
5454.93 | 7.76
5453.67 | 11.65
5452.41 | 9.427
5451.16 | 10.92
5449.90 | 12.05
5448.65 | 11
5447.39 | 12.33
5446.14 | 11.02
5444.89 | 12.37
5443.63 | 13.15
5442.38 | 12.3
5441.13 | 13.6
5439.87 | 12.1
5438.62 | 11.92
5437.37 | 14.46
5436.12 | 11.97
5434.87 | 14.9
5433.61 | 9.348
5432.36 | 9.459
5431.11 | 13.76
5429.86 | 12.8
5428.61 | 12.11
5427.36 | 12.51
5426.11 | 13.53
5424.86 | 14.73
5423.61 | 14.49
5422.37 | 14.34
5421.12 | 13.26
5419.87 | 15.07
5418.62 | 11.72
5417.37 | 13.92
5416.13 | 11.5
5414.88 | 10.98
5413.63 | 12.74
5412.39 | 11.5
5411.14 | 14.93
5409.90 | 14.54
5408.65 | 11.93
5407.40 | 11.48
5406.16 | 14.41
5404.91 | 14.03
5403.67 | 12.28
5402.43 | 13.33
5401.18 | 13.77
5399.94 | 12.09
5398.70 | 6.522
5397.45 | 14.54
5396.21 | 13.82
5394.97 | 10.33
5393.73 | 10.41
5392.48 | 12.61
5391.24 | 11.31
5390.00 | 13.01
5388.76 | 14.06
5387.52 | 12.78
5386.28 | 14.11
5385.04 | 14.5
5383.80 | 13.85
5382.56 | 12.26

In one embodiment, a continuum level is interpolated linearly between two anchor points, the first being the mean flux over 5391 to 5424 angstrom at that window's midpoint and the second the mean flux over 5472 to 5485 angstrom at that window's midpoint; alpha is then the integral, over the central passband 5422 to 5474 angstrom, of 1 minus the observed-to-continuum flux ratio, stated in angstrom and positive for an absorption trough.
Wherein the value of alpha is 4.3 angstrom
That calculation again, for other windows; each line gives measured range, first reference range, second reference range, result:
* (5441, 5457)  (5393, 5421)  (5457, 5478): 1.6 angstrom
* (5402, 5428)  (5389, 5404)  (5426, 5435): -2.4 angstrom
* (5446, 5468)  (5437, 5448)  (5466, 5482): 2.1 angstrom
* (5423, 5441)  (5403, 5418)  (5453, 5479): 0.0 angstrom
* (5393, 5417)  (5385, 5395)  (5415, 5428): 1.1 angstrom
